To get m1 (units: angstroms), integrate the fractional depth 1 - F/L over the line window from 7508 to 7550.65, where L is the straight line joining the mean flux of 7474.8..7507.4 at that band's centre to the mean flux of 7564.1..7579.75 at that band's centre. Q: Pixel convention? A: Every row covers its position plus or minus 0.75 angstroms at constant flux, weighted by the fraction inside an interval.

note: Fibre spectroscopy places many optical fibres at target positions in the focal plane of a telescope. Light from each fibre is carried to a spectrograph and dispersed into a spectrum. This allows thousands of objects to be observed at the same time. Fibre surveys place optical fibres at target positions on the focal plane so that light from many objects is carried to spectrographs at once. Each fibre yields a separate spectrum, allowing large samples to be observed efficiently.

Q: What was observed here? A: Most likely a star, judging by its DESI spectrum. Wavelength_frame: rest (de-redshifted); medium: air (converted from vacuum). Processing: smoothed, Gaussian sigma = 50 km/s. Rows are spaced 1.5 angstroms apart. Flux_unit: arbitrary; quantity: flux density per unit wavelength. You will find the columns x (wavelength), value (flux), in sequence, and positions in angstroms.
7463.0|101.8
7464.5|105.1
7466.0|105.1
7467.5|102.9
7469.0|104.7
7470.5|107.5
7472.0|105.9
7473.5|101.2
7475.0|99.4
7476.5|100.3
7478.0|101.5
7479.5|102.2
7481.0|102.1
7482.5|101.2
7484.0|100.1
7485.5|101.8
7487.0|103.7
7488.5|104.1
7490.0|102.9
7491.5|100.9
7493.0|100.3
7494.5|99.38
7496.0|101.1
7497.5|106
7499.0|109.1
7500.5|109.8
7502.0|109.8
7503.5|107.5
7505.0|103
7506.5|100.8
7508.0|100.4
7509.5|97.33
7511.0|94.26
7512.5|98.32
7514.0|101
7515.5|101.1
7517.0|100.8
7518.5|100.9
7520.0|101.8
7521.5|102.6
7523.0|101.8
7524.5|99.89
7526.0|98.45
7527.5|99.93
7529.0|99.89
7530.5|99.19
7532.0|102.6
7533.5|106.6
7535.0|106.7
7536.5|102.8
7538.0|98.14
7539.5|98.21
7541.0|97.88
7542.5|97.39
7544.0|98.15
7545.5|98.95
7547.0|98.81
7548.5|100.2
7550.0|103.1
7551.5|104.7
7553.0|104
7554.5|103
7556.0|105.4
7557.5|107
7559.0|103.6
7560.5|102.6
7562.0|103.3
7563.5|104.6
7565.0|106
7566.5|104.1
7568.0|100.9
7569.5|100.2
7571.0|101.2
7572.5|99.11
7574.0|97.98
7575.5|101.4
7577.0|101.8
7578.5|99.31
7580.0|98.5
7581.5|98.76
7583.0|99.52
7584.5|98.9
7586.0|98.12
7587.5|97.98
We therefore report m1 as 0.8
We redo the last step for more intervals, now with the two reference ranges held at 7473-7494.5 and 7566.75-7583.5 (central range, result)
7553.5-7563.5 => -0.4 angstroms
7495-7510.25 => -0.5 angstroms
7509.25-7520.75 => 0.2 angstroms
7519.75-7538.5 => -0.2 angstroms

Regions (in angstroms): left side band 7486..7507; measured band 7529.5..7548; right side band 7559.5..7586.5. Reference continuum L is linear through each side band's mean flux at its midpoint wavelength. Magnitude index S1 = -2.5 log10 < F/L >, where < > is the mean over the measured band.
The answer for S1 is 0.02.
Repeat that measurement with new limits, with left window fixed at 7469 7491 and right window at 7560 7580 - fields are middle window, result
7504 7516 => 0.03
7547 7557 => -0.01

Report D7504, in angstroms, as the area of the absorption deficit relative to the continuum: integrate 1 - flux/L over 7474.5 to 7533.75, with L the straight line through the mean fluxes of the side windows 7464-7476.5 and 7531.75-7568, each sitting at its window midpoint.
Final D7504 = 0.8 angstroms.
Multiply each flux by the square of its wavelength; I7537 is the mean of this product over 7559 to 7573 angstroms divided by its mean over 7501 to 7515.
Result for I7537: 1.03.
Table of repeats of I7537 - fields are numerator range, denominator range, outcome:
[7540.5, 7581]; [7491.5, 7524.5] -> 1.01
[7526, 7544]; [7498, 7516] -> 0.99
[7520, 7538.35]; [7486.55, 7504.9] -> 0.98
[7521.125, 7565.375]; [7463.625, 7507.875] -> 1.00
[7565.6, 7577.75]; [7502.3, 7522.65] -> 1.02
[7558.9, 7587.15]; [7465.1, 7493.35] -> 1.01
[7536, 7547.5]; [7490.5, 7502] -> 0.96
